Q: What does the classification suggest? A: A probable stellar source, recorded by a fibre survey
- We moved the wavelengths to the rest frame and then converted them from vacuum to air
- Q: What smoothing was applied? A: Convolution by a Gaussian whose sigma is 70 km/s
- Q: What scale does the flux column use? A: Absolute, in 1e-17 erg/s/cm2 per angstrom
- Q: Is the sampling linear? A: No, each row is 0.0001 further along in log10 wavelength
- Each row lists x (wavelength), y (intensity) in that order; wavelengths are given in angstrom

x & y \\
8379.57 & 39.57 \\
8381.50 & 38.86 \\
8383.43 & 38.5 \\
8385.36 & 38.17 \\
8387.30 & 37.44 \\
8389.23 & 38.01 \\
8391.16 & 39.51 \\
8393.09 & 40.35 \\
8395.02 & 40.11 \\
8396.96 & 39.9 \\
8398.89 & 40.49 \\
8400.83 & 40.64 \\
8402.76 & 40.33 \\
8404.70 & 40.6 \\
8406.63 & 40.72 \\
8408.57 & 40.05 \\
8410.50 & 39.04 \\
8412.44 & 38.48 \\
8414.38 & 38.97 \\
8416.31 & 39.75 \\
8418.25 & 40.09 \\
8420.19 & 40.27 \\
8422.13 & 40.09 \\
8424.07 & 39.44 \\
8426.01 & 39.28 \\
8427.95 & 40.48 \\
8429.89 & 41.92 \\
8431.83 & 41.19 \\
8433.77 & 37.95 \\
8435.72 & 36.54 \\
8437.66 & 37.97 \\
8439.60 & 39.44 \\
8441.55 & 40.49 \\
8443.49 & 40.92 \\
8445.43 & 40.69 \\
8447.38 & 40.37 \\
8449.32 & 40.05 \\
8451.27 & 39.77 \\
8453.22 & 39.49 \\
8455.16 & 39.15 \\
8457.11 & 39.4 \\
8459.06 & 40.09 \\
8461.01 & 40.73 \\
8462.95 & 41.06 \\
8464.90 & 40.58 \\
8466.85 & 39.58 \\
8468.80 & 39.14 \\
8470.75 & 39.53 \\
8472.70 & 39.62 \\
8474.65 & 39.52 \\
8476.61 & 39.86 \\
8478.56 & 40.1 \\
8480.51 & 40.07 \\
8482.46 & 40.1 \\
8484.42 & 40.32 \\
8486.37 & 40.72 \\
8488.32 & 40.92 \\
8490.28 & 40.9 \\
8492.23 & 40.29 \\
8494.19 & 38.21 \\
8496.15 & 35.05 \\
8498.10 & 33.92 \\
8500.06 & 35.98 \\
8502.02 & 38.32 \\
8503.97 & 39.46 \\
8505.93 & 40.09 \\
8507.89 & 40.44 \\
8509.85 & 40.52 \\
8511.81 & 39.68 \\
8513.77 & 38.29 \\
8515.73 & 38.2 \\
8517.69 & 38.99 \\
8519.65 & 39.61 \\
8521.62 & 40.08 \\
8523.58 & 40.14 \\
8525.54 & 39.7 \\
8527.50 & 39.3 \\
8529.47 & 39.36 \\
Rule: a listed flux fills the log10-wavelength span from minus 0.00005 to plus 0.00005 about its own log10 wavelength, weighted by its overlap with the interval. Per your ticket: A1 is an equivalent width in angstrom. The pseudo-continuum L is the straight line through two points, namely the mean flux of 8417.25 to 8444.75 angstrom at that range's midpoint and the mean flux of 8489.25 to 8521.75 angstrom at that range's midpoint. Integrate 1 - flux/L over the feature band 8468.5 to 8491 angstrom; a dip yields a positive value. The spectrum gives -0.6 angstrom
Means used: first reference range 39.7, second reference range 38.7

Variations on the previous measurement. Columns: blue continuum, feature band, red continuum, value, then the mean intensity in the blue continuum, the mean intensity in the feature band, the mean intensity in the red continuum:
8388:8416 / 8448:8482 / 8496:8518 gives -0.8 angstrom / 39.8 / 39.9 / 38.4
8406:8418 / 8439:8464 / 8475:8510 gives -0.5 angstrom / 39.5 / 40.1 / 39.2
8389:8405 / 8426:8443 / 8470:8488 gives 0.2 angstrom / 40.1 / 39.5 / 40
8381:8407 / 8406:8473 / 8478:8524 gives -0.7 angstrom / 39.5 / 39.8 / 39.2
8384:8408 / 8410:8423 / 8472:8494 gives 0.1 angstrom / 39.7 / 39.5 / 40.2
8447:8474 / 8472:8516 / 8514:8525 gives 0.5 angstrom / 39.9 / 39.2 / 39.3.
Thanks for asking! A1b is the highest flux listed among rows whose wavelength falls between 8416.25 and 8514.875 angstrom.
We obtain 41.92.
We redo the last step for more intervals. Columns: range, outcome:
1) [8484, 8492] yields 40.92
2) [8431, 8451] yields 41.19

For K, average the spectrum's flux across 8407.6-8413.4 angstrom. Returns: 39.2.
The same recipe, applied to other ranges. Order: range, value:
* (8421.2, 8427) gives 39.6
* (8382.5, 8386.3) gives 38.3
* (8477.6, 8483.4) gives 40.1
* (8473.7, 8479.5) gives 39.8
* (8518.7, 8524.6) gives 39.9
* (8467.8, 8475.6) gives 39.5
